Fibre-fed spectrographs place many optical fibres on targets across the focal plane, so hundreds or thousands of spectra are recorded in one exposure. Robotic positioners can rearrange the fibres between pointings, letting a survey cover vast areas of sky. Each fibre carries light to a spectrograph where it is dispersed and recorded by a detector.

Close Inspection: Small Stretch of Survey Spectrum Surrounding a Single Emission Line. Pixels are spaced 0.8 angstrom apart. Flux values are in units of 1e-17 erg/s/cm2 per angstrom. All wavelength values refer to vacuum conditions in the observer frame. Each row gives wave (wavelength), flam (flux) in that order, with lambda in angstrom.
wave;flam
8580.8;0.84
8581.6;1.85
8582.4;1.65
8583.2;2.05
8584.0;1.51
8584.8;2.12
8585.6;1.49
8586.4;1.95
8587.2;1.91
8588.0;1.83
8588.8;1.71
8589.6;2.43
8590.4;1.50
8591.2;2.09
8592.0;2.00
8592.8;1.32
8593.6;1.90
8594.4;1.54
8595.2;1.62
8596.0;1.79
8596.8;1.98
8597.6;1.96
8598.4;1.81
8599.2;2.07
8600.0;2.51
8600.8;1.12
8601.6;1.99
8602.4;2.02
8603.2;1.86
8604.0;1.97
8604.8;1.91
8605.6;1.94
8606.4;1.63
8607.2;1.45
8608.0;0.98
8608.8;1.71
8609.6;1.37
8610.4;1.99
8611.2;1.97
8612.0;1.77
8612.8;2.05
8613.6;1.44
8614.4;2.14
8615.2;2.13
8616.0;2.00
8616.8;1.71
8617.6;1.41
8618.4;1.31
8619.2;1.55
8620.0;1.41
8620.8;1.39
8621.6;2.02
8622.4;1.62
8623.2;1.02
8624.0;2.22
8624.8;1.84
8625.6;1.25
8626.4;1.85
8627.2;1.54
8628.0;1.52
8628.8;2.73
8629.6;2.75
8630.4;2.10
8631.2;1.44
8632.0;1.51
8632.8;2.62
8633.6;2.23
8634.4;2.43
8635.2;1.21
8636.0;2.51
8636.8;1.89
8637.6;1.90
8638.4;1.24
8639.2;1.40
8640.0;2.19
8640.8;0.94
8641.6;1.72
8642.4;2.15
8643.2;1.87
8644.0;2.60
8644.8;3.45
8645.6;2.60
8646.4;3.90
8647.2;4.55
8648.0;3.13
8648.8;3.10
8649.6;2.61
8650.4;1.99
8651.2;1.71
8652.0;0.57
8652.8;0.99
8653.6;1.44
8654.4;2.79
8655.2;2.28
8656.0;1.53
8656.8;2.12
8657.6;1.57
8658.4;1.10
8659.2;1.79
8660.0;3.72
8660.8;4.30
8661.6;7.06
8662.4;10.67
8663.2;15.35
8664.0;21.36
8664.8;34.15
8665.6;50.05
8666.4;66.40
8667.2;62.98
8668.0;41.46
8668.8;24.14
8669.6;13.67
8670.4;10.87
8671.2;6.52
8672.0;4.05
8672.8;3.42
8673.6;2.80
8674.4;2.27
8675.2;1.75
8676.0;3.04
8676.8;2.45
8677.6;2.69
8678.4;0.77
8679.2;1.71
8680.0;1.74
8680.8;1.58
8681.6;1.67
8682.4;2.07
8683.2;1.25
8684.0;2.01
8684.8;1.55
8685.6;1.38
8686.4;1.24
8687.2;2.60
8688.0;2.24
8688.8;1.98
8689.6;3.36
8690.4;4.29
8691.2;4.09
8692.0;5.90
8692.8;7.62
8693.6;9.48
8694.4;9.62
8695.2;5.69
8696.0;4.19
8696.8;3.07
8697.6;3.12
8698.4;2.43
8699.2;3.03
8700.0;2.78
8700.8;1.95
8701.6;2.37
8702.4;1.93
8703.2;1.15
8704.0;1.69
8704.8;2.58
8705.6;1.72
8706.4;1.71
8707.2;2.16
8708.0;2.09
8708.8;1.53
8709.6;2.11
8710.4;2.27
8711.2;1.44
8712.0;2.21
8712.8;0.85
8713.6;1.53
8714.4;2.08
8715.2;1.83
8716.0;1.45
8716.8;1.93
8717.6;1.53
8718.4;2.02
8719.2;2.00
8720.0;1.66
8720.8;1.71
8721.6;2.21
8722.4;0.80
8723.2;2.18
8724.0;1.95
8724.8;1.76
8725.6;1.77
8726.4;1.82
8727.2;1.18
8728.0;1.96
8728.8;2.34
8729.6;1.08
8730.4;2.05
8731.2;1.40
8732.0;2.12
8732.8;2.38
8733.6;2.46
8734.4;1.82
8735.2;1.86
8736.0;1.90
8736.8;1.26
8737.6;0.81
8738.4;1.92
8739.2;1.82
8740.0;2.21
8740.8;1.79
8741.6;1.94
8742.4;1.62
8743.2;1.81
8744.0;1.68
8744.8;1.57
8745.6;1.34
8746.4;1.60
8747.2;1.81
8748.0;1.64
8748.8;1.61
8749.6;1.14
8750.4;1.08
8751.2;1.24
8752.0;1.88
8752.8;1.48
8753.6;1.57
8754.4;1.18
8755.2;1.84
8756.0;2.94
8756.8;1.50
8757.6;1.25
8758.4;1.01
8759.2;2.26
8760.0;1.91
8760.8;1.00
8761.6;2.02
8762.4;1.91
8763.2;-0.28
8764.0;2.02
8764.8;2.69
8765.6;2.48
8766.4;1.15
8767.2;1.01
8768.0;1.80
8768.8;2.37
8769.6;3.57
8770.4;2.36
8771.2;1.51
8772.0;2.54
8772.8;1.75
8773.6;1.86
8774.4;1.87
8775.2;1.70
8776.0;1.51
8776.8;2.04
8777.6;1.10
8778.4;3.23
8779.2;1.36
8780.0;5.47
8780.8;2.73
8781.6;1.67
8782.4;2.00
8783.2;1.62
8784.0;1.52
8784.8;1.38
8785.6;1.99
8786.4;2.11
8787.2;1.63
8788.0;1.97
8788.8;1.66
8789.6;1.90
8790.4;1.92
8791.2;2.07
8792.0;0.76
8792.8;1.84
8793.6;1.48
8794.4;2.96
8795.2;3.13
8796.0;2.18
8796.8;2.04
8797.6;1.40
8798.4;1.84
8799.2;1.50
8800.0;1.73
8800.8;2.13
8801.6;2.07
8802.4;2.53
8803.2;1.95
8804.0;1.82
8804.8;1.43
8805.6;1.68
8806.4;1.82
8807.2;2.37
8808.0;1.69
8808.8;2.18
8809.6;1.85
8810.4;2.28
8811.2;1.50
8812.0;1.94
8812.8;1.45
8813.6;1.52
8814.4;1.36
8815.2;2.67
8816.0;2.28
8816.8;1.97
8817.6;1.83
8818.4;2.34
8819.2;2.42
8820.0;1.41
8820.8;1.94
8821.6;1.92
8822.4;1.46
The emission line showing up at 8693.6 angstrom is [N II] 6583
